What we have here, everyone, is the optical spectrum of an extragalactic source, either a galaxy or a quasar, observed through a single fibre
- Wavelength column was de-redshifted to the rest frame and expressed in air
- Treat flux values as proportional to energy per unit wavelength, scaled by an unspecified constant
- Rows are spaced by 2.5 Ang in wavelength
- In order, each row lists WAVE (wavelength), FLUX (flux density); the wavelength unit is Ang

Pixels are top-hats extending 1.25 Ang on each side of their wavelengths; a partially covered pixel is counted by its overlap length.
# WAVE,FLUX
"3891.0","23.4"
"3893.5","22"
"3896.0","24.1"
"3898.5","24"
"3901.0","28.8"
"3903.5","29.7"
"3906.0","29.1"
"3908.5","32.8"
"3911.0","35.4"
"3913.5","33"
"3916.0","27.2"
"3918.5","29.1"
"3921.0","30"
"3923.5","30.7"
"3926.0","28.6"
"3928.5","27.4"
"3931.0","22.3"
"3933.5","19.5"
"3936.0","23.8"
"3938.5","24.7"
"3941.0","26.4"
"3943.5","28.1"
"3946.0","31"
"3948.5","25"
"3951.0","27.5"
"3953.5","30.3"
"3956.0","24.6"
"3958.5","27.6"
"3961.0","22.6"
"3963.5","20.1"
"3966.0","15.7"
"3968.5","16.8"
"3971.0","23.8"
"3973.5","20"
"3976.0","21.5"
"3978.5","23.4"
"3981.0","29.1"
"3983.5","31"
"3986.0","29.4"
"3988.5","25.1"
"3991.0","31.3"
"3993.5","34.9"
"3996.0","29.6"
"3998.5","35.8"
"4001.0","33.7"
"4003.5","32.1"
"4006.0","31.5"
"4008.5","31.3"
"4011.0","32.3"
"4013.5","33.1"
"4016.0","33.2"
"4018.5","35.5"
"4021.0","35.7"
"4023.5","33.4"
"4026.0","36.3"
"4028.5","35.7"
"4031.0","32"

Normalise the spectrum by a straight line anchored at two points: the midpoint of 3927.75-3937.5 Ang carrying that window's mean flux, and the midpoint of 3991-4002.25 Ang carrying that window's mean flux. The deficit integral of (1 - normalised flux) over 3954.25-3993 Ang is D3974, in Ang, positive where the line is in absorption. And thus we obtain 6.8 Ang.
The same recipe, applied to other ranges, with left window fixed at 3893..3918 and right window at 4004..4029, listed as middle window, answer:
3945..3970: 5.63 Ang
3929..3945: 3.08 Ang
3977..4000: 1.83 Ang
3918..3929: 0.12 Ang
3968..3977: 3.10 Ang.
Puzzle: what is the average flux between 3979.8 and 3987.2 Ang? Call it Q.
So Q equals 29.8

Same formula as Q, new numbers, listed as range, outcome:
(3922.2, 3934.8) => 25.7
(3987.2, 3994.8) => 30.4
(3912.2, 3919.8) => 29.8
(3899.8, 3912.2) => 31.2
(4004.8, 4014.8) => 32.1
